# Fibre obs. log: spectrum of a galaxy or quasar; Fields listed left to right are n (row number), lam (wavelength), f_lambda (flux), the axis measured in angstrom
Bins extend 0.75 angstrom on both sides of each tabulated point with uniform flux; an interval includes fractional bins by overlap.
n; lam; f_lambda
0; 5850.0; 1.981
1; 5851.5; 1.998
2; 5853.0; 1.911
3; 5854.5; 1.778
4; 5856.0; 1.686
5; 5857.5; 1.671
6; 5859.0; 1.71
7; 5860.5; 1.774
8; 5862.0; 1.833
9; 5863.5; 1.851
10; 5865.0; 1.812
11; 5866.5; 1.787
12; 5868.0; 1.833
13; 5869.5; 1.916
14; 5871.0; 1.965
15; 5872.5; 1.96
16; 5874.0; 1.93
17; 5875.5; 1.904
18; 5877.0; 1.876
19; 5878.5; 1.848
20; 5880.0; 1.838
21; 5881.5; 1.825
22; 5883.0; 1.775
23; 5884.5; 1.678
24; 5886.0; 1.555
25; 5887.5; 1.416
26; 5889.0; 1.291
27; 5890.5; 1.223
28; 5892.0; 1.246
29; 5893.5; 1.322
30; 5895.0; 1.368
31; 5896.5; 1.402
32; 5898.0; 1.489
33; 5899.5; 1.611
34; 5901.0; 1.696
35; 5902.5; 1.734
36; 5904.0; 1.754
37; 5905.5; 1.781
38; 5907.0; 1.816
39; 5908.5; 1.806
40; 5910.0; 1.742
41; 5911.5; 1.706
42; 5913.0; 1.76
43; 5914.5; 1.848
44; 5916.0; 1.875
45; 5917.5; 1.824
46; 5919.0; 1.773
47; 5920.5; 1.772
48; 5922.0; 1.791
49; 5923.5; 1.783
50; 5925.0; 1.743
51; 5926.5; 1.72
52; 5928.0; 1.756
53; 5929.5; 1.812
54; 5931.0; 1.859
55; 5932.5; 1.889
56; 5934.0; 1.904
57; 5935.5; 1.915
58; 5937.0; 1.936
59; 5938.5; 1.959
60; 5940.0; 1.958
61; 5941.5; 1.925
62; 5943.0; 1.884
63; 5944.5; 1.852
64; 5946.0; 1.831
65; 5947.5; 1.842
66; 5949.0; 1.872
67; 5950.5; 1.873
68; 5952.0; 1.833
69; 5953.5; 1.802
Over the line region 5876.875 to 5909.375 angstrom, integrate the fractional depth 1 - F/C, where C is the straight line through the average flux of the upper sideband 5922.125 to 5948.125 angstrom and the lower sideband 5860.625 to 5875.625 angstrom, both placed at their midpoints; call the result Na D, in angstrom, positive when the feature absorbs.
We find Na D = 4.6 angstrom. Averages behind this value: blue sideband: 1.87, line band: 1.6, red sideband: 1.86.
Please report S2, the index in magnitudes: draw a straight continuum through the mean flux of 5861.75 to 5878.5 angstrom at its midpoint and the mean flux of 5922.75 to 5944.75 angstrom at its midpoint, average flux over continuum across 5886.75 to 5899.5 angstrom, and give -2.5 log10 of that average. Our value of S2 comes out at 0.347 mag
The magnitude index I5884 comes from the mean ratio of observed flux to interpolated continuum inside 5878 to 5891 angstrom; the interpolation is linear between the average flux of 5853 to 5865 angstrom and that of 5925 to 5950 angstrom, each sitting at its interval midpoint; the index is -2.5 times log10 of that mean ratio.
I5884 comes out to 0.12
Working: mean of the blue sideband 1.77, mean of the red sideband 1.87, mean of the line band 1.61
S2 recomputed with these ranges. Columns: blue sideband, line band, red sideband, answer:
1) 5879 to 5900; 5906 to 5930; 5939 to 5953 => -0.058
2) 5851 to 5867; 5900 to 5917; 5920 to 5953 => 0.036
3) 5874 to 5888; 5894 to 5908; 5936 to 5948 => 0.115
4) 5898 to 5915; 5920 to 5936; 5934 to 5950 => 0.013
